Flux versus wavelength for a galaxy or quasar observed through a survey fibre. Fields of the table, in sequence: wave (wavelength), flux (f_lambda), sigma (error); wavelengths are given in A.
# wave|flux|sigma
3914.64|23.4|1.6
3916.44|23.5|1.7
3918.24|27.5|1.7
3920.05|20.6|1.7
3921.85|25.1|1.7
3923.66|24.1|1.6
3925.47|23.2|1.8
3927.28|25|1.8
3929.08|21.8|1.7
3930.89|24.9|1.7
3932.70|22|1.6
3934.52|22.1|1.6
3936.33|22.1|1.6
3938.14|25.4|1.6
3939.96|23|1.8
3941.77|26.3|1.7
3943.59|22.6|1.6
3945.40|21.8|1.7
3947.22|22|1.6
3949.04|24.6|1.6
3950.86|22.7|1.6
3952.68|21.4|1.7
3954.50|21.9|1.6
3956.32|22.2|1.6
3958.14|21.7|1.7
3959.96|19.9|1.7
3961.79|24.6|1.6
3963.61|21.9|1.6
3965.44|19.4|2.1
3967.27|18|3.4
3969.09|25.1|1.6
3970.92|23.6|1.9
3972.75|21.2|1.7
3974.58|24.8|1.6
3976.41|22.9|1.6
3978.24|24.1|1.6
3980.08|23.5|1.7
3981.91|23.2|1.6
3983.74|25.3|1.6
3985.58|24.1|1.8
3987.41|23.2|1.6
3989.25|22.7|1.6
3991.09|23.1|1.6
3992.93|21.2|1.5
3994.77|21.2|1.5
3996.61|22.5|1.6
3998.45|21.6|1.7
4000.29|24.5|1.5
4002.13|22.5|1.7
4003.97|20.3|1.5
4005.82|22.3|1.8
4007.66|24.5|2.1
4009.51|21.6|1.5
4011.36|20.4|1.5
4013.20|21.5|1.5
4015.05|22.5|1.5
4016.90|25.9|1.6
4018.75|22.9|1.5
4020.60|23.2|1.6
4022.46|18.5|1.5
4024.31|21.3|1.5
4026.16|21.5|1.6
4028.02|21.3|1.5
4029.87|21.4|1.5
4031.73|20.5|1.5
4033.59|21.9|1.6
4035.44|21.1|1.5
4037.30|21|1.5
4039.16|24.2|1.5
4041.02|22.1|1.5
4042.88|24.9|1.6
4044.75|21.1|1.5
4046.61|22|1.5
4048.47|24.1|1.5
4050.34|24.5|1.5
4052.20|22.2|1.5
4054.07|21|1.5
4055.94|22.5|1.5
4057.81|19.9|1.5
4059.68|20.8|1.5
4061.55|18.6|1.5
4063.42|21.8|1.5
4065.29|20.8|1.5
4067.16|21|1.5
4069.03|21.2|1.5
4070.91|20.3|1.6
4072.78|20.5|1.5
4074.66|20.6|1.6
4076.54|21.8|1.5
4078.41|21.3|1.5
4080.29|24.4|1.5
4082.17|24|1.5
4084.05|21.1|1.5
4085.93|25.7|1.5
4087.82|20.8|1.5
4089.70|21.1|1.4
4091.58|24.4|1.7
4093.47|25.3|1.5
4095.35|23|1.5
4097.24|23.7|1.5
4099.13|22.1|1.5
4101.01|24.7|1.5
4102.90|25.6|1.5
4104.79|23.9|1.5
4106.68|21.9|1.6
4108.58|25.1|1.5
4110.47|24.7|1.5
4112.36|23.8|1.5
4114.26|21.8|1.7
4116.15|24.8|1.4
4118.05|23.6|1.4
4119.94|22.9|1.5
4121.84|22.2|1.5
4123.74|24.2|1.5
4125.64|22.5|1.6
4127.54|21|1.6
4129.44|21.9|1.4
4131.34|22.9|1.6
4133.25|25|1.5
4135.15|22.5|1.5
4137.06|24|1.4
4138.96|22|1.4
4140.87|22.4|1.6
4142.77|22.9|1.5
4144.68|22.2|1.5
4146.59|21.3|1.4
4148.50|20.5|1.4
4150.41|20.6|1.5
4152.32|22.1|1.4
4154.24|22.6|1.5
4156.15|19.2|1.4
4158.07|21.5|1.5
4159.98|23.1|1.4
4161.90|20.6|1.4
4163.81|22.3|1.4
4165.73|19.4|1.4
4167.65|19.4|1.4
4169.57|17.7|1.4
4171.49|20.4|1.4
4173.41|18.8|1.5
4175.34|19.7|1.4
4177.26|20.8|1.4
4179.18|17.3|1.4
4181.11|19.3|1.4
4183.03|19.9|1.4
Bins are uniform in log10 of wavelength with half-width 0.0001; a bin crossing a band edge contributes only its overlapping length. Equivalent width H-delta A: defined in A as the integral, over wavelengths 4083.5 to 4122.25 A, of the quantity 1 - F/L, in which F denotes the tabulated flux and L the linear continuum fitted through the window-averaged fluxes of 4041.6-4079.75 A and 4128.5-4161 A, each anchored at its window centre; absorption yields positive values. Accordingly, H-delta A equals -2.9 A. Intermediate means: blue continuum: 21.6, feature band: 23.5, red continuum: 22.2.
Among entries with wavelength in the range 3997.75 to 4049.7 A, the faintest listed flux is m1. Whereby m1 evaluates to 18.5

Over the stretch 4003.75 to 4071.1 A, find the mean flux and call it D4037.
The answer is 21.8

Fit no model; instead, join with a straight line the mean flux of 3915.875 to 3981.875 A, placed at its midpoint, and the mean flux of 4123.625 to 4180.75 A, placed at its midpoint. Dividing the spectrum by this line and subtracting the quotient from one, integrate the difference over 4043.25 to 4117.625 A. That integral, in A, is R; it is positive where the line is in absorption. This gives -2.28 A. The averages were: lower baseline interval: 23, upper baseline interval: 21.3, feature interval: 22.5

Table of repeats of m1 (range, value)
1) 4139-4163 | 19.2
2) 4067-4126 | 20.3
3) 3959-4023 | 18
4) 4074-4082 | 20.6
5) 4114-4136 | 21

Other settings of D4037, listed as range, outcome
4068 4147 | 22.9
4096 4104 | 24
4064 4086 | 21.7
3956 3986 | 22.7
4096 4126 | 23.6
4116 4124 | 23.4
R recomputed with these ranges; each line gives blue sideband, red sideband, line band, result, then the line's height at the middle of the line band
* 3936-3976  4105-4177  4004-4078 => 1.8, 22.3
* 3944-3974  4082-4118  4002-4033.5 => 1.1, 22.7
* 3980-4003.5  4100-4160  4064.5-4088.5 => 1.1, 22.8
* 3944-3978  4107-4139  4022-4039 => 1.1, 22.7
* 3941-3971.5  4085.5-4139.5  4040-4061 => 0.6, 22.9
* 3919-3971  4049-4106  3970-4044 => 0.1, 22.5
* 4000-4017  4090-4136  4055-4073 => 1.7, 22.9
